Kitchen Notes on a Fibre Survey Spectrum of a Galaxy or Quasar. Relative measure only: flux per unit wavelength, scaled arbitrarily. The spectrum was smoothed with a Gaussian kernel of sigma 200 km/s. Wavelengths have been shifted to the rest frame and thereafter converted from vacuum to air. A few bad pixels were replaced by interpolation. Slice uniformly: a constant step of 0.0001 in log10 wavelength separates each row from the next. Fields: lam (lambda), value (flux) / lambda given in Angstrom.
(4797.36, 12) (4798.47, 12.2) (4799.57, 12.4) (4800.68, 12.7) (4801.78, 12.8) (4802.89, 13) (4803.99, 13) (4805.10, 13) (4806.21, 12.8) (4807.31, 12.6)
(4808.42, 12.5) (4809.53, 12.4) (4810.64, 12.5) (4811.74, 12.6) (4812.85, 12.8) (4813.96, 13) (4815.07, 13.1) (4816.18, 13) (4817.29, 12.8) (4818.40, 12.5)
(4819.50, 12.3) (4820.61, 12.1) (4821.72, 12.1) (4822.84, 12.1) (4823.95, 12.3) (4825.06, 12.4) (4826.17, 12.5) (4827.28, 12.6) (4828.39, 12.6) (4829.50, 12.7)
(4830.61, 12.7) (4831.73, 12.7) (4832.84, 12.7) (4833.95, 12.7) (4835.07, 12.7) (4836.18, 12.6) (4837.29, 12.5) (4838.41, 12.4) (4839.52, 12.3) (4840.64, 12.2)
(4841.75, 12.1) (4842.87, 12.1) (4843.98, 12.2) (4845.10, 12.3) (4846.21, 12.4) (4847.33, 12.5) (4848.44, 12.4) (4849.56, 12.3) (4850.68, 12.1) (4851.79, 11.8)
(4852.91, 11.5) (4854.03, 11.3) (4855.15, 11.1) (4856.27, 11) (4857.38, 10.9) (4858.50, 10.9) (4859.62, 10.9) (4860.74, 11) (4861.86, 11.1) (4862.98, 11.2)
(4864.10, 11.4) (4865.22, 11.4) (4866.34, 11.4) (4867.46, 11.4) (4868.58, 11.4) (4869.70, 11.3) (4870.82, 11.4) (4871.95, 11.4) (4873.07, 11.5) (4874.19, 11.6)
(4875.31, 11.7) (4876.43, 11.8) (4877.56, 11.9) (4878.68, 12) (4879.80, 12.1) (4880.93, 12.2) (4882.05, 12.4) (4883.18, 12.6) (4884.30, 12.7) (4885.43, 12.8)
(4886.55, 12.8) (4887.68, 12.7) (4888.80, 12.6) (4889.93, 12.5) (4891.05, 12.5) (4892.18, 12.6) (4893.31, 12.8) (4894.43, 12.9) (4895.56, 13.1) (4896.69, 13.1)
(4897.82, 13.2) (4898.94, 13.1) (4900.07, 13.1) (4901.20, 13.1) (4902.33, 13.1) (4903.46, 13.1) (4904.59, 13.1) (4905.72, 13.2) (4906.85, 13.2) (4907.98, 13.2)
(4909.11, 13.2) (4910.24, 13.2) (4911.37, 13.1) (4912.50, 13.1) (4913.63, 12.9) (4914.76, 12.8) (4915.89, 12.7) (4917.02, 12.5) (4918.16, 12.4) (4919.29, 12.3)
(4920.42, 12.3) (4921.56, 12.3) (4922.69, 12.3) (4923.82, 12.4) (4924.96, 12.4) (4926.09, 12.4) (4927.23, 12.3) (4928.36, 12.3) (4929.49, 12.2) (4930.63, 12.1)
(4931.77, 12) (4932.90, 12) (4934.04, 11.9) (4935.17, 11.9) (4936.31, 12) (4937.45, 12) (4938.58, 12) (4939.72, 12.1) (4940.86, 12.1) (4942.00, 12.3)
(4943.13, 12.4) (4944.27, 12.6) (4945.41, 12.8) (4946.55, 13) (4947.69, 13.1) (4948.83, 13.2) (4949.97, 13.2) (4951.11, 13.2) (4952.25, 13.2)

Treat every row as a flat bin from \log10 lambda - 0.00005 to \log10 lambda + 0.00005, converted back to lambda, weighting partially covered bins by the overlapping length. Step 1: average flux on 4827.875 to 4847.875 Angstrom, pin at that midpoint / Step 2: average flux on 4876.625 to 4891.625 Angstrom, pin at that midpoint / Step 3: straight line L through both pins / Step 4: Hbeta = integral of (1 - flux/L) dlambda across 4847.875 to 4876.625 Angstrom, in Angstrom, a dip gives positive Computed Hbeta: 2.4 Angstrom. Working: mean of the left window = 12.5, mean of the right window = 12.4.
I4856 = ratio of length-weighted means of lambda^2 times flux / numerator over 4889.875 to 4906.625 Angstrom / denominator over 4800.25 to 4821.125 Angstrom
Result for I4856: 1.1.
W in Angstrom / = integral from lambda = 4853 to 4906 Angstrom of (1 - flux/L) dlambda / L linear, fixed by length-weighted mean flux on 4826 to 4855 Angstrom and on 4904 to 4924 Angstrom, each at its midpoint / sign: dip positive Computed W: 2.1 Angstrom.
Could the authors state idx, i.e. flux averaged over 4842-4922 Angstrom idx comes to 12.2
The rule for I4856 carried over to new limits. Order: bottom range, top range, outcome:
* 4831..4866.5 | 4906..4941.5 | 1.08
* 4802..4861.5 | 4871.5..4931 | 1.05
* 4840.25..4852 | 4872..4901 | 1.04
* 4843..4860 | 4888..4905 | 1.12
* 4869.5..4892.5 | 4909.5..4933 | 1.04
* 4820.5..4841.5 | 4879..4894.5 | 1.03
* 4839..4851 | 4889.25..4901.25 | 1.07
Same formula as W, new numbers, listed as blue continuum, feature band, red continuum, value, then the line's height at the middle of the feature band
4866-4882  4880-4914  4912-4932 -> -2.4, 12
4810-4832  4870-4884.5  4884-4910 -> 1.1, 12.8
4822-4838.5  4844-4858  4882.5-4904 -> 0.9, 12.6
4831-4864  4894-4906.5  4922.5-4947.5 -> -1.0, 12.1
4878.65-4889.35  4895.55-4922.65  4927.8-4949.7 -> -1.1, 12.4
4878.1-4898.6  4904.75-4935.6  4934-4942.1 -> -0.7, 12.3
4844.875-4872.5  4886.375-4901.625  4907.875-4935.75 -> -1.0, 12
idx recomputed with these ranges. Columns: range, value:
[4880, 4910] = 12.9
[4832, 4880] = 11.8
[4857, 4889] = 11.7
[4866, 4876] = 11.5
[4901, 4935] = 12.6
